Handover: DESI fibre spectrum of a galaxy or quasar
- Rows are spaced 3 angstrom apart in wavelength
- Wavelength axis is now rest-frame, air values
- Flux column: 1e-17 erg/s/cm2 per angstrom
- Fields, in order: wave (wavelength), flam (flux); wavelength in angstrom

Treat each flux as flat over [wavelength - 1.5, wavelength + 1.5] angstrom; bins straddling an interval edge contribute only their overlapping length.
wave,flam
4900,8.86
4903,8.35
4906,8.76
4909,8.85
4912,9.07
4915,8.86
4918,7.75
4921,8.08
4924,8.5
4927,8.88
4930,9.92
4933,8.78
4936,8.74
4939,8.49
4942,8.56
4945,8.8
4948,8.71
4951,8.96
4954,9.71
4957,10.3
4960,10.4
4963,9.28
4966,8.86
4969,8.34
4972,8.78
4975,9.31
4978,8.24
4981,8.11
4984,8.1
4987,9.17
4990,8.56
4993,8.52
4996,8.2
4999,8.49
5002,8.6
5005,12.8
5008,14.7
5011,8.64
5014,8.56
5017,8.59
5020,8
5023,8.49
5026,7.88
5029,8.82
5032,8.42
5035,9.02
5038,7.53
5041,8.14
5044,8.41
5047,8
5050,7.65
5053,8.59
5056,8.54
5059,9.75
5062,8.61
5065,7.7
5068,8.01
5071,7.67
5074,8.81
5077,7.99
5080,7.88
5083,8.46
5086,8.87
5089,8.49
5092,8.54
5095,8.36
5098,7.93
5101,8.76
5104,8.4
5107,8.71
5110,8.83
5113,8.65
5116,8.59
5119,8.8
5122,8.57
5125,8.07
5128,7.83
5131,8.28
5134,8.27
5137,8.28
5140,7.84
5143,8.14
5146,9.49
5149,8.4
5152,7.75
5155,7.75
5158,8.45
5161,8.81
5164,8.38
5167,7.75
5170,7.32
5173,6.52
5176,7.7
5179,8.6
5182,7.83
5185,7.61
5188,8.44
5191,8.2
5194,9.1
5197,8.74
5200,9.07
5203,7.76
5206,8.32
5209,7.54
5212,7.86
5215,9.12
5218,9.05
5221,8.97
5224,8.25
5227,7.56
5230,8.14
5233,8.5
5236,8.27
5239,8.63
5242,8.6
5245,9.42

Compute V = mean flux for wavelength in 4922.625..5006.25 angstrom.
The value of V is 8.99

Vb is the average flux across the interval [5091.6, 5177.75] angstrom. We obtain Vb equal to 8.24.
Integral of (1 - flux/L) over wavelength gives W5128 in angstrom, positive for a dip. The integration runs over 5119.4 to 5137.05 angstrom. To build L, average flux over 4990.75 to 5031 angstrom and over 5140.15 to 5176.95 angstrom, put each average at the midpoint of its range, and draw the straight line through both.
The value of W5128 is 0.1 angstrom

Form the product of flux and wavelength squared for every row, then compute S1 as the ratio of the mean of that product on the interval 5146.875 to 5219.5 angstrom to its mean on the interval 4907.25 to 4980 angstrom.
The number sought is 1.01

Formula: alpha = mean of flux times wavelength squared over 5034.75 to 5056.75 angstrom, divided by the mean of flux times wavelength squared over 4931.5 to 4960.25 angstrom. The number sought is 0.94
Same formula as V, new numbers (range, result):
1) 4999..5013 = 10.8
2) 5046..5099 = 8.33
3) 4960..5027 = 9.05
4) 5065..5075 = 8.06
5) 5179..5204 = 8.37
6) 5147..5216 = 8.13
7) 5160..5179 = 7.79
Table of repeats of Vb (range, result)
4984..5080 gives 8.71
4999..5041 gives 9.17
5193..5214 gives 8.34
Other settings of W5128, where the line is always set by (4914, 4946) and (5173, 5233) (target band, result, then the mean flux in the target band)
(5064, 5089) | 0.7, 8.2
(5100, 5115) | -0.5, 8.66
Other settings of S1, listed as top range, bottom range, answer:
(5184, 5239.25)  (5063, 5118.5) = 1.05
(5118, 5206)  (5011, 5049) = 1.04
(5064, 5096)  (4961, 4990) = 0.99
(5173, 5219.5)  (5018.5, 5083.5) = 1.06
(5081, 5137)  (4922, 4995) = 1.01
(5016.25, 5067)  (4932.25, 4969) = 0.95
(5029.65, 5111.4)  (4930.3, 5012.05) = 0.95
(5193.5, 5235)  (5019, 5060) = 1.08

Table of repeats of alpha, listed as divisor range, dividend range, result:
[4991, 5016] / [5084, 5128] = 0.91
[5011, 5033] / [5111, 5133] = 1.04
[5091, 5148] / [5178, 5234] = 1.02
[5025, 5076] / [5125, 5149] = 1.03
